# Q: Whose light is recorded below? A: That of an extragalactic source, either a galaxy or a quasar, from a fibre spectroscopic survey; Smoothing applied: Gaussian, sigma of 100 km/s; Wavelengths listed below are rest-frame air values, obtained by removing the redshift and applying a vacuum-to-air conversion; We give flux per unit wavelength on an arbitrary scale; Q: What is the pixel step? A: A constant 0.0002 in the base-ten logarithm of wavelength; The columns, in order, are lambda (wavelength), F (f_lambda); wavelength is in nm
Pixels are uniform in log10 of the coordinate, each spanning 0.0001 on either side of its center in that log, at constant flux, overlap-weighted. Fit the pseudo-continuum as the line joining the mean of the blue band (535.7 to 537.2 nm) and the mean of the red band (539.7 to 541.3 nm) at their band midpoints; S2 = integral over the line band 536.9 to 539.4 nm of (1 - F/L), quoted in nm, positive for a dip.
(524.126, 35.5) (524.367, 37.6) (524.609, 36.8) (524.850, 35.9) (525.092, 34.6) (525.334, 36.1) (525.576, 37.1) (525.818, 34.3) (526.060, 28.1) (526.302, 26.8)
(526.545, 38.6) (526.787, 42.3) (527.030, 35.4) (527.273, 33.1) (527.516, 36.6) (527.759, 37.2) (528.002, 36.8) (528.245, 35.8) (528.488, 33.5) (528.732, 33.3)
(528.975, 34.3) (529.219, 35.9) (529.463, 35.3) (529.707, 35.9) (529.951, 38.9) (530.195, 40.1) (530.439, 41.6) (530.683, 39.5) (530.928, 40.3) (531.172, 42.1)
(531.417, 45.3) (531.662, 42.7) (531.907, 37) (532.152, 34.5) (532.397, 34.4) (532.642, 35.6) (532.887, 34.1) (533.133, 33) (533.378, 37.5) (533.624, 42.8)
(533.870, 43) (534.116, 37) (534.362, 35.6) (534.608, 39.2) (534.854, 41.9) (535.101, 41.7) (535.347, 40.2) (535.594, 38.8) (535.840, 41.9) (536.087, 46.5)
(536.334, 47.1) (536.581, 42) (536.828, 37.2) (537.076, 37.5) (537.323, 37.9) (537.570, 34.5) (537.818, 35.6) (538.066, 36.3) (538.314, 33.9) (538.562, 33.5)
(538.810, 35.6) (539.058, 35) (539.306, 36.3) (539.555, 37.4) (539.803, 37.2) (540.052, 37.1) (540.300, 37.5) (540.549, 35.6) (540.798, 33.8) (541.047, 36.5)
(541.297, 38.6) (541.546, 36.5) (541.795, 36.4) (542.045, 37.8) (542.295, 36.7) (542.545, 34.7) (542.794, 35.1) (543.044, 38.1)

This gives 0.25 nm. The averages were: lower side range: 42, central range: 35.6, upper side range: 36.4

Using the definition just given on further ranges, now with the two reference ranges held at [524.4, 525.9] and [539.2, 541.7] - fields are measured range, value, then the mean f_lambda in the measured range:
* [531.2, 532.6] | -0.10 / 38.8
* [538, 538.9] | 0.05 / 34.7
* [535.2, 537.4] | -0.28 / 41.1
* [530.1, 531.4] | -0.18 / 41.1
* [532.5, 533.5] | 0.04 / 35.1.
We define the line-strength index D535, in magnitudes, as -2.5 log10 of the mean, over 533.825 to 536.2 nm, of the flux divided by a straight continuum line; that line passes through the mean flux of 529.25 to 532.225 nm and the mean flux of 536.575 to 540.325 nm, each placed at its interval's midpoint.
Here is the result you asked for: -0.08 mag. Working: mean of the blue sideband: 39.4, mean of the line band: 40.5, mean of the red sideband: 36.3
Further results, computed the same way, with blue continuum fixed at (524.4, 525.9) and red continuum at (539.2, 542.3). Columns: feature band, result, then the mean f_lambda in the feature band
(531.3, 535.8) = -0.066 mag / 38.6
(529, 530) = 0.002 mag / 36.1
